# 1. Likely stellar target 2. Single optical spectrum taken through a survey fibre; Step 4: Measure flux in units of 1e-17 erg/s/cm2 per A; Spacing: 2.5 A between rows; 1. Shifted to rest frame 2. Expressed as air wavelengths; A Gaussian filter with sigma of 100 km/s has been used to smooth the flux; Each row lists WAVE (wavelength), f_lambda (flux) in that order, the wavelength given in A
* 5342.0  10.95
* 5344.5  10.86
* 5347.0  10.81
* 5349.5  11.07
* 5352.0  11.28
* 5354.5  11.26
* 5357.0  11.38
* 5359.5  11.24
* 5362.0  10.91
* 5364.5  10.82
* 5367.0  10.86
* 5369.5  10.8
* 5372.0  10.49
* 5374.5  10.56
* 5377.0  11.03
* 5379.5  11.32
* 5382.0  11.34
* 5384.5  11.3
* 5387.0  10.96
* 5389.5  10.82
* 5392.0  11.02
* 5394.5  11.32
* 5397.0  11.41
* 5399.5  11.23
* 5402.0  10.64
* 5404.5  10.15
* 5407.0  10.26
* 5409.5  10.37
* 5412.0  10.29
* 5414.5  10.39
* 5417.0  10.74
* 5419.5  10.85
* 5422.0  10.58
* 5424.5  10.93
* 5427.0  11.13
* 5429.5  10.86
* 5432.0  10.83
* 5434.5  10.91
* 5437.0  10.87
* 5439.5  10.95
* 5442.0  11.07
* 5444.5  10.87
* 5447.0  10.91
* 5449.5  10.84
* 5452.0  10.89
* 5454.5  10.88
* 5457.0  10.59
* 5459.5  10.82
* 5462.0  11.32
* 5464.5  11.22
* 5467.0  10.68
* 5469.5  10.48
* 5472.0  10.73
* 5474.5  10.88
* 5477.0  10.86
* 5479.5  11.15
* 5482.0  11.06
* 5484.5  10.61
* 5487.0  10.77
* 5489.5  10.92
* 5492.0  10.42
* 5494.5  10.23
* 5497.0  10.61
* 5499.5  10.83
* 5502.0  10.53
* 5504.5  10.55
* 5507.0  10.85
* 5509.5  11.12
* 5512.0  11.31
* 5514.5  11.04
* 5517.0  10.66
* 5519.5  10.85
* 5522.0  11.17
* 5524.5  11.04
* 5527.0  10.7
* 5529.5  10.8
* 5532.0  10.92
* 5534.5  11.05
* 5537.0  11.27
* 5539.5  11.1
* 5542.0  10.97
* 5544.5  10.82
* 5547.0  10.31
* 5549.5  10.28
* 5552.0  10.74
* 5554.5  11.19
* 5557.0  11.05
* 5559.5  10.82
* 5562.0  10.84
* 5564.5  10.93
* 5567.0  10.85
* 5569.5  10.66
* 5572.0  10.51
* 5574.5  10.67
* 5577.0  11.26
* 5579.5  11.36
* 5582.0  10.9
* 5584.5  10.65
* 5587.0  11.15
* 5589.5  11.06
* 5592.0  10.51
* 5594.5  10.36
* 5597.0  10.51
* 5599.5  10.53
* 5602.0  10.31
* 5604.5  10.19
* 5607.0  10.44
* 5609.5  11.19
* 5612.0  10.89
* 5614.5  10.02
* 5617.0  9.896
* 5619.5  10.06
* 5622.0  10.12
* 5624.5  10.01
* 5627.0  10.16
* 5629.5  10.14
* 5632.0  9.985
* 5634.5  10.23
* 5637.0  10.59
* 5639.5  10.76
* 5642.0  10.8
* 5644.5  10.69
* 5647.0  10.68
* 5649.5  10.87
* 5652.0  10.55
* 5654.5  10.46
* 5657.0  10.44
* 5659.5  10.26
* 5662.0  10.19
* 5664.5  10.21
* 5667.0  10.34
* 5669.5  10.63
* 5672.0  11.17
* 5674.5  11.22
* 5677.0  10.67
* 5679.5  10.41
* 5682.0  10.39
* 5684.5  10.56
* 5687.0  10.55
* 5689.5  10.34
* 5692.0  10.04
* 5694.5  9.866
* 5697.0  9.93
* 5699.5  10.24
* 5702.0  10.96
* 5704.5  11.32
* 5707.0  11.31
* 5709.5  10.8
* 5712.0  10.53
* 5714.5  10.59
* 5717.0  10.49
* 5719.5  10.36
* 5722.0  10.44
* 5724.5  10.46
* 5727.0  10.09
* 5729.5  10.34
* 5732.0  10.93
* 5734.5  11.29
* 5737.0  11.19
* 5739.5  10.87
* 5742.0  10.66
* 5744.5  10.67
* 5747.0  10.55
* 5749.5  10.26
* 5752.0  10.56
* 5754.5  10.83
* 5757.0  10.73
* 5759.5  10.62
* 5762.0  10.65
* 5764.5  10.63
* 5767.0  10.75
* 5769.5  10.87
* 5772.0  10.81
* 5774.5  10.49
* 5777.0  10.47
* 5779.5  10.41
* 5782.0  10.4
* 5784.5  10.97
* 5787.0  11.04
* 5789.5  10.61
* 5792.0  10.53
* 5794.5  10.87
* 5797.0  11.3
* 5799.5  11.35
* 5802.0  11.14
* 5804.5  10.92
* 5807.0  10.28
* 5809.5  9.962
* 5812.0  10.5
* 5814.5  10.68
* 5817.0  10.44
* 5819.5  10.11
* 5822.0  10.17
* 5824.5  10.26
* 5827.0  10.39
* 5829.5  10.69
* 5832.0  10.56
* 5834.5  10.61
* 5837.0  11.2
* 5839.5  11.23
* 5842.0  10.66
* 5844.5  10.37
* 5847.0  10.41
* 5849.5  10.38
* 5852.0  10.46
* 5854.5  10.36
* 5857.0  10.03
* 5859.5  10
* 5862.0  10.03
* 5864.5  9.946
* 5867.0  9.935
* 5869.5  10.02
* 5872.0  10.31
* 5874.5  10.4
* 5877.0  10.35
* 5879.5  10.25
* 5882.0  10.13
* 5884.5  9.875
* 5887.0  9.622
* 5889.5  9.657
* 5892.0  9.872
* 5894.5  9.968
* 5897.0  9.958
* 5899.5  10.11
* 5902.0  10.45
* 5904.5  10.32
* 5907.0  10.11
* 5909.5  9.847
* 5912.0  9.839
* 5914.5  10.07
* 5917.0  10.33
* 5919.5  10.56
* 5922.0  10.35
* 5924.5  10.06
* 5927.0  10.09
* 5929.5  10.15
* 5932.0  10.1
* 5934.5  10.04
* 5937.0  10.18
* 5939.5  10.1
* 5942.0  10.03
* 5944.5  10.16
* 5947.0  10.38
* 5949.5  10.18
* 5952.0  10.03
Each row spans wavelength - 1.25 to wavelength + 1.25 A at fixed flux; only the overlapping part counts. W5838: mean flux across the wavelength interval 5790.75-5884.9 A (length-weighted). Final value 10.5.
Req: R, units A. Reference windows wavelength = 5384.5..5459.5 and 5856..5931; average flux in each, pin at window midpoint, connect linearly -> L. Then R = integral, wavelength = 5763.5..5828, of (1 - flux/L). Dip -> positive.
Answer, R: -2.5 A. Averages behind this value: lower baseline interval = 10.8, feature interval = 10.6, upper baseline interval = 10.1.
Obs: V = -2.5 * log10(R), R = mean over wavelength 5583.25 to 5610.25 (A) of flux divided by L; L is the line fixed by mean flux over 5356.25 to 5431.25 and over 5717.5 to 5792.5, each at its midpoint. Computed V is 0.01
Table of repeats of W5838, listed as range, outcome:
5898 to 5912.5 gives 10.1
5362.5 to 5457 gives 10.8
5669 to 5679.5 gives 10.9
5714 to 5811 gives 10.7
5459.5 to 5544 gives 10.9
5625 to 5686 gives 10.5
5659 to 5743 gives 10.6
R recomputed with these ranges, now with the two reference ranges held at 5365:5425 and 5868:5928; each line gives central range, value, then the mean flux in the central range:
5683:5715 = -0.47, 10.5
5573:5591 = -0.75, 11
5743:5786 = -1.40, 10.6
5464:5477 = -0.08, 10.8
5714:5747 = -0.96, 10.6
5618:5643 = 0.50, 10.3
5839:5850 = -0.43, 10.6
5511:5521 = -0.30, 11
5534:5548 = -0.41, 10.9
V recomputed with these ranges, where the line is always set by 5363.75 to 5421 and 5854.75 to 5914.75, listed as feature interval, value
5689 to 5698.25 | 0.04 mag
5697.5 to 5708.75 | -0.06 mag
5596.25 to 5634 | 0.02 mag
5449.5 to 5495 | -0.01 mag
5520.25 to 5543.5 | -0.04 mag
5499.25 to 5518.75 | -0.02 mag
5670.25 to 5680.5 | -0.05 mag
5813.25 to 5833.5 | -0.03 mag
